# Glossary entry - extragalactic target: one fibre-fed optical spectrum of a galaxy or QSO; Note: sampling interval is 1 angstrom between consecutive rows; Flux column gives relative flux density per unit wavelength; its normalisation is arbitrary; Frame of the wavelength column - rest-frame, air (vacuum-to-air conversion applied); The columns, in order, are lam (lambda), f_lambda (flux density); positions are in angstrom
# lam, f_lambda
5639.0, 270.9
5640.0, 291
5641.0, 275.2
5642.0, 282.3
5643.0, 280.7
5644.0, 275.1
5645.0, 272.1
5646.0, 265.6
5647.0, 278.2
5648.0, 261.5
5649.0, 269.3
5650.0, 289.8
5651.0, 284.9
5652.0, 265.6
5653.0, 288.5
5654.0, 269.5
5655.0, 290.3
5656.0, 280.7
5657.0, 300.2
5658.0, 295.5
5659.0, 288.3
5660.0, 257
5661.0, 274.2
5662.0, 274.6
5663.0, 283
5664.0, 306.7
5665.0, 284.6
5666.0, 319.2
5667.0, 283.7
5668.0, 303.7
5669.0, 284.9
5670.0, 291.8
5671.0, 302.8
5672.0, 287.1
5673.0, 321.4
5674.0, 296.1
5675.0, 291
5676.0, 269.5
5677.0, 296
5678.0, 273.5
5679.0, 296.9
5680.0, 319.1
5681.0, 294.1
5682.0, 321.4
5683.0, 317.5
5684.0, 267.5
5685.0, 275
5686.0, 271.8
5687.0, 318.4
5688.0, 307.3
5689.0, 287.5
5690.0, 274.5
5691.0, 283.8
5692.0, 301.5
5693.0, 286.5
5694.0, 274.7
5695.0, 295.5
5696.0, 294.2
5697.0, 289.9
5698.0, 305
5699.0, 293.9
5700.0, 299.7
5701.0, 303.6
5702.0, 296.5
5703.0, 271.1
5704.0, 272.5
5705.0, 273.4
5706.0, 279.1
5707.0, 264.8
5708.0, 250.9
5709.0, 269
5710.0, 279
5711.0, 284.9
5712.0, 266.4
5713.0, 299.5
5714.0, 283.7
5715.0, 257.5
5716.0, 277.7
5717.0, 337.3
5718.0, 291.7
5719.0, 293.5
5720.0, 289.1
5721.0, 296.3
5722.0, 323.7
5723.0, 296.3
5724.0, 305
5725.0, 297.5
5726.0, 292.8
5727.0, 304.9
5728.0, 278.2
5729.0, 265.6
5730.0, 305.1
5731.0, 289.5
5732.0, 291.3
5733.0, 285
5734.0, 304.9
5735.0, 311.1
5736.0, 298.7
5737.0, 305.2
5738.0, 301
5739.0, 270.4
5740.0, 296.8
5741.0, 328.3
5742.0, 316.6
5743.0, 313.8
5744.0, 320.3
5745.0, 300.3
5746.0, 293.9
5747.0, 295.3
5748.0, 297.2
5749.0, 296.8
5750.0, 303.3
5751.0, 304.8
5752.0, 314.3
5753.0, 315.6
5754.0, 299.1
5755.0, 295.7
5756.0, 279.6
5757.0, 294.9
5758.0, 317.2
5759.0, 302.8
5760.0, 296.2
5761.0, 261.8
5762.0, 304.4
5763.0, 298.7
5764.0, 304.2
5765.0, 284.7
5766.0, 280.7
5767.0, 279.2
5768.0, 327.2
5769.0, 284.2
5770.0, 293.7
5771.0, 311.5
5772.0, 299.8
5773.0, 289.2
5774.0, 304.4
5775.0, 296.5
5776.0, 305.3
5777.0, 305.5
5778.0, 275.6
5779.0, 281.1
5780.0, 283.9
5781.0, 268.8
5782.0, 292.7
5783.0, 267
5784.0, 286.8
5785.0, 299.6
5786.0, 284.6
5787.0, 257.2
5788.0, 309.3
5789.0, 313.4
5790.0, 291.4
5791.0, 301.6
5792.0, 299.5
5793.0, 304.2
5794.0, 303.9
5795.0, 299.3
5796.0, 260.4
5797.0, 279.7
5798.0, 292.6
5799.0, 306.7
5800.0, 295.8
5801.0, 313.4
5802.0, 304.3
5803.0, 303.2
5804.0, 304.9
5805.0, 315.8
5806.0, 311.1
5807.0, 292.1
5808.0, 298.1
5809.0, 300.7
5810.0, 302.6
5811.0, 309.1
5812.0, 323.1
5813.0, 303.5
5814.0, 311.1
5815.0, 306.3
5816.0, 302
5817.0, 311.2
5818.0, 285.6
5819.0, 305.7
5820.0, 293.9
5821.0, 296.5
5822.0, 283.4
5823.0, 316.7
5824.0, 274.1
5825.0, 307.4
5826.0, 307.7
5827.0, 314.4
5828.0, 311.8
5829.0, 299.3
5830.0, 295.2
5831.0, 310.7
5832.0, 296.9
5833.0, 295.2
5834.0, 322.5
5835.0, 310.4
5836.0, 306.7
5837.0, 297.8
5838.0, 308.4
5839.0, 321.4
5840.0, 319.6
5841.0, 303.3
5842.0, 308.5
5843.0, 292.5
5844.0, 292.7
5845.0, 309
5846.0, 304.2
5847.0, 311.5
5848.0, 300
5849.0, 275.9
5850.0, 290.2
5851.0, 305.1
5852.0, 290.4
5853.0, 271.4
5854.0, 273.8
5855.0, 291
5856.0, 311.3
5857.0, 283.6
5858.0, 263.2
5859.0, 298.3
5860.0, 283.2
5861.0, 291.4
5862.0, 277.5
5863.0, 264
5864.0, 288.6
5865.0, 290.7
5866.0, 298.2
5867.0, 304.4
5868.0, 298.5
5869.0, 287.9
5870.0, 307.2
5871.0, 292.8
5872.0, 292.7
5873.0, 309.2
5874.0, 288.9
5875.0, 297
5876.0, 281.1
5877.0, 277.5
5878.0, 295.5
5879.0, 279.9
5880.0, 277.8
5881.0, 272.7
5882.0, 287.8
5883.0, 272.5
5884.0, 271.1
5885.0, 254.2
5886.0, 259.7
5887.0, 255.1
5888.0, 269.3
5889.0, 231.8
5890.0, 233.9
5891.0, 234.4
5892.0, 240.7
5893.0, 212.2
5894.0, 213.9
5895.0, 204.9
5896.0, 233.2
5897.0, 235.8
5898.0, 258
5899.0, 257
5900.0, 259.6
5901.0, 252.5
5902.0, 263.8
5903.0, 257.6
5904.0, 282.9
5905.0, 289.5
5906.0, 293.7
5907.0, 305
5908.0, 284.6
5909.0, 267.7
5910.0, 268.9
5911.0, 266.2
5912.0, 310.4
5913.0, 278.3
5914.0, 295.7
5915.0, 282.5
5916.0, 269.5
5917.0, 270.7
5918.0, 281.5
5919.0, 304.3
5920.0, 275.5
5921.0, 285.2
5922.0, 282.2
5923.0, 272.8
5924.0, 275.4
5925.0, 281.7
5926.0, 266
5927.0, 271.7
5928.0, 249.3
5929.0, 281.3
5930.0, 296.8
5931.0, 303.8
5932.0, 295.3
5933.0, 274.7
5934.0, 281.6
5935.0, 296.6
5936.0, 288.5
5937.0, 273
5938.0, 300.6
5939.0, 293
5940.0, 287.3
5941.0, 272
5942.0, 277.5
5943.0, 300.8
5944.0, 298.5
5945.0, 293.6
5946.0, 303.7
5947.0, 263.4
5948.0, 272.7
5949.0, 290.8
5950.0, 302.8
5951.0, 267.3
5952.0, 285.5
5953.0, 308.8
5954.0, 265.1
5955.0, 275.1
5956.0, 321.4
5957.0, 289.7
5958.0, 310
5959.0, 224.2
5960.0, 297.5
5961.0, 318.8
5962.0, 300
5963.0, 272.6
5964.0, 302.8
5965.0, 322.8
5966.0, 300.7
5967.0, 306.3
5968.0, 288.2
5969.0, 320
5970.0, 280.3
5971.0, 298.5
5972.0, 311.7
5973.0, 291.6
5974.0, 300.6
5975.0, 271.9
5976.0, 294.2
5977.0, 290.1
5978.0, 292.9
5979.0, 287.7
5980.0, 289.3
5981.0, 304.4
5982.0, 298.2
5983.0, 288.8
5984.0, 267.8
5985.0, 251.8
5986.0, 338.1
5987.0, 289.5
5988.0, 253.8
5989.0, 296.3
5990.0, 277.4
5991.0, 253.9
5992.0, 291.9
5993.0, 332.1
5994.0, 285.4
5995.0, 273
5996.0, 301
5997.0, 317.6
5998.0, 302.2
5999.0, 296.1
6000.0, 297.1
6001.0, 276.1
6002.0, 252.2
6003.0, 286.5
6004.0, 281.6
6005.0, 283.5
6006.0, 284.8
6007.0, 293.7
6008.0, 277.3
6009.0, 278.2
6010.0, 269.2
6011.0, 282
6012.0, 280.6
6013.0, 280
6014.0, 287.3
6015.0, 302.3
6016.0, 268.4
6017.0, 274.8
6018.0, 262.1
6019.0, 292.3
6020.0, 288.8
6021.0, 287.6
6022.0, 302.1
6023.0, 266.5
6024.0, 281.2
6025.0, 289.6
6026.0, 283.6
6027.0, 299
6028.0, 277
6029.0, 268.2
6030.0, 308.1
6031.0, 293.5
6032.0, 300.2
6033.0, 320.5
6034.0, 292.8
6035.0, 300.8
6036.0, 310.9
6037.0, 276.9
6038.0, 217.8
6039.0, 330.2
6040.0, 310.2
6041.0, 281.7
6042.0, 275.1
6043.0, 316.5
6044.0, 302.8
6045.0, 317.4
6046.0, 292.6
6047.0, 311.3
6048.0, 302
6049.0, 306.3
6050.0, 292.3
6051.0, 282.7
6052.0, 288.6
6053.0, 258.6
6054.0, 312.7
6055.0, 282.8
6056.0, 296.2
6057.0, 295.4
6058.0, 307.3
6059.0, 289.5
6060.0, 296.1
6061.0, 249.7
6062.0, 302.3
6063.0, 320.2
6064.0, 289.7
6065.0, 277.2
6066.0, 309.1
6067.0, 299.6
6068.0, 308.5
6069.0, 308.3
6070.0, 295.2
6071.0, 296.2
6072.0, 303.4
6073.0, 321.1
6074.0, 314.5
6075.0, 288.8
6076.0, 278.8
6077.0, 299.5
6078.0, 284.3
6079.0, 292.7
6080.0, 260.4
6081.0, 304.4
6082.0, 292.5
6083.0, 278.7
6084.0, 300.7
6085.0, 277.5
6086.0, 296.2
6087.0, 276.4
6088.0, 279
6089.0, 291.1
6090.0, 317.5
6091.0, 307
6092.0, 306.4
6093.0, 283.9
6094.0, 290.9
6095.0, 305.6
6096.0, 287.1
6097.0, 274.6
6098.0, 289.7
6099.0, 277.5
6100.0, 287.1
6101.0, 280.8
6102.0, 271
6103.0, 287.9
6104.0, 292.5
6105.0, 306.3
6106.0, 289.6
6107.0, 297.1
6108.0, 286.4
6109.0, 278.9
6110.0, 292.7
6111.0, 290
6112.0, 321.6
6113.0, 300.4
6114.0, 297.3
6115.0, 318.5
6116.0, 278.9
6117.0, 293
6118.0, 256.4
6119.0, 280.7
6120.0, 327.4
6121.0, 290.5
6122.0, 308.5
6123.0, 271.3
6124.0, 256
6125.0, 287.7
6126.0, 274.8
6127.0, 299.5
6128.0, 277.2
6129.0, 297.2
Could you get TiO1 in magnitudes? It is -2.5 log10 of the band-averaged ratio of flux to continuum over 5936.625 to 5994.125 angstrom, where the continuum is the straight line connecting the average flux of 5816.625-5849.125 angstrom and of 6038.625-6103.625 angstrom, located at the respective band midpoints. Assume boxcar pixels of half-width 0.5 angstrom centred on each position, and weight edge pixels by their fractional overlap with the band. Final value 0.028 mag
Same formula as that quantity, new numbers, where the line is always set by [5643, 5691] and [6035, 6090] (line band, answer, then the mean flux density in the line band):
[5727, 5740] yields -0.02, 293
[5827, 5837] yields -0.06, 305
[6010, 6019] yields 0.05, 280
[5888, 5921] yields 0.11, 263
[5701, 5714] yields 0.04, 277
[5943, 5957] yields 0.01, 289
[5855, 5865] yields 0.02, 285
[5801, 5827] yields -0.05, 303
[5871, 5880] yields 0.00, 290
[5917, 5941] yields 0.03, 283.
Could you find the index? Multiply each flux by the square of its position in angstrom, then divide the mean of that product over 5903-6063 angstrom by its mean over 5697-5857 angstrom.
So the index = 1.0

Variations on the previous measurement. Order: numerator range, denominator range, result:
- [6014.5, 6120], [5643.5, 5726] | 1.16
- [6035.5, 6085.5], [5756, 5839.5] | 1.08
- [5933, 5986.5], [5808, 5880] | 1.02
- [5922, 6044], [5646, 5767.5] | 1.09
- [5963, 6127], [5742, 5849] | 1.06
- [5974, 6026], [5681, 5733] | 1.09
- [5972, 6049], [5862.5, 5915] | 1.11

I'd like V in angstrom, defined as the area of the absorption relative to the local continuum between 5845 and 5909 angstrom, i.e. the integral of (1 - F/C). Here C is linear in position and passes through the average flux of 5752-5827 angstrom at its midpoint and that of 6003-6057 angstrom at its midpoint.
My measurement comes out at 4.1 angstrom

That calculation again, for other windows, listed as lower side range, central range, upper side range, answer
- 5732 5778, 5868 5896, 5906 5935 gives 1.9 angstrom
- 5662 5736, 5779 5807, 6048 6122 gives -0.3 angstrom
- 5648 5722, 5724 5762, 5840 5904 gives -1.9 angstrom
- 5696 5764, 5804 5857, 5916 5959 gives -2.2 angstrom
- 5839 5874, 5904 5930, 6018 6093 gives 1.2 angstrom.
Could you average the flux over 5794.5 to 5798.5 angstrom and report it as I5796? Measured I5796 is 283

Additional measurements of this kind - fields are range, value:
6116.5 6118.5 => 275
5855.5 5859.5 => 289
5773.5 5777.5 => 303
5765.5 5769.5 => 293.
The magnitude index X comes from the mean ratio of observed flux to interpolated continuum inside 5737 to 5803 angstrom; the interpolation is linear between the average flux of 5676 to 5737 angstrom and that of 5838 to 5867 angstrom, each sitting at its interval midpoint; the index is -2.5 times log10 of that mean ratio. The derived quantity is -0.02 mag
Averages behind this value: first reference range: 290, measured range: 296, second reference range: 294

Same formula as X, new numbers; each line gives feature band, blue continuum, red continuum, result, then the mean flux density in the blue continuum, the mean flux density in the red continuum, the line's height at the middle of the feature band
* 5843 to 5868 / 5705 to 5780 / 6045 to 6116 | 0.01 mag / 295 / 294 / 294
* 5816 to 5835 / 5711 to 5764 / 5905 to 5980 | -0.03 mag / 297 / 288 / 293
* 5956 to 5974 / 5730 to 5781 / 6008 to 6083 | -0.01 mag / 298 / 292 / 293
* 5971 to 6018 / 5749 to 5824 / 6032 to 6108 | 0.03 mag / 297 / 294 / 295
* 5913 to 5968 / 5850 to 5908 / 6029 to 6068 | -0.02 mag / 273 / 295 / 281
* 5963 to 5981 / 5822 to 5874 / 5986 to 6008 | -0.03 mag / 297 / 288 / 289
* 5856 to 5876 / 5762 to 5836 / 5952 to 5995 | 0.02 mag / 298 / 292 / 296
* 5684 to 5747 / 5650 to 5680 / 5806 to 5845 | 0.01 mag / 289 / 304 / 294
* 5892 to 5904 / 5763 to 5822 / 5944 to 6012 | 0.20 mag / 297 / 289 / 293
